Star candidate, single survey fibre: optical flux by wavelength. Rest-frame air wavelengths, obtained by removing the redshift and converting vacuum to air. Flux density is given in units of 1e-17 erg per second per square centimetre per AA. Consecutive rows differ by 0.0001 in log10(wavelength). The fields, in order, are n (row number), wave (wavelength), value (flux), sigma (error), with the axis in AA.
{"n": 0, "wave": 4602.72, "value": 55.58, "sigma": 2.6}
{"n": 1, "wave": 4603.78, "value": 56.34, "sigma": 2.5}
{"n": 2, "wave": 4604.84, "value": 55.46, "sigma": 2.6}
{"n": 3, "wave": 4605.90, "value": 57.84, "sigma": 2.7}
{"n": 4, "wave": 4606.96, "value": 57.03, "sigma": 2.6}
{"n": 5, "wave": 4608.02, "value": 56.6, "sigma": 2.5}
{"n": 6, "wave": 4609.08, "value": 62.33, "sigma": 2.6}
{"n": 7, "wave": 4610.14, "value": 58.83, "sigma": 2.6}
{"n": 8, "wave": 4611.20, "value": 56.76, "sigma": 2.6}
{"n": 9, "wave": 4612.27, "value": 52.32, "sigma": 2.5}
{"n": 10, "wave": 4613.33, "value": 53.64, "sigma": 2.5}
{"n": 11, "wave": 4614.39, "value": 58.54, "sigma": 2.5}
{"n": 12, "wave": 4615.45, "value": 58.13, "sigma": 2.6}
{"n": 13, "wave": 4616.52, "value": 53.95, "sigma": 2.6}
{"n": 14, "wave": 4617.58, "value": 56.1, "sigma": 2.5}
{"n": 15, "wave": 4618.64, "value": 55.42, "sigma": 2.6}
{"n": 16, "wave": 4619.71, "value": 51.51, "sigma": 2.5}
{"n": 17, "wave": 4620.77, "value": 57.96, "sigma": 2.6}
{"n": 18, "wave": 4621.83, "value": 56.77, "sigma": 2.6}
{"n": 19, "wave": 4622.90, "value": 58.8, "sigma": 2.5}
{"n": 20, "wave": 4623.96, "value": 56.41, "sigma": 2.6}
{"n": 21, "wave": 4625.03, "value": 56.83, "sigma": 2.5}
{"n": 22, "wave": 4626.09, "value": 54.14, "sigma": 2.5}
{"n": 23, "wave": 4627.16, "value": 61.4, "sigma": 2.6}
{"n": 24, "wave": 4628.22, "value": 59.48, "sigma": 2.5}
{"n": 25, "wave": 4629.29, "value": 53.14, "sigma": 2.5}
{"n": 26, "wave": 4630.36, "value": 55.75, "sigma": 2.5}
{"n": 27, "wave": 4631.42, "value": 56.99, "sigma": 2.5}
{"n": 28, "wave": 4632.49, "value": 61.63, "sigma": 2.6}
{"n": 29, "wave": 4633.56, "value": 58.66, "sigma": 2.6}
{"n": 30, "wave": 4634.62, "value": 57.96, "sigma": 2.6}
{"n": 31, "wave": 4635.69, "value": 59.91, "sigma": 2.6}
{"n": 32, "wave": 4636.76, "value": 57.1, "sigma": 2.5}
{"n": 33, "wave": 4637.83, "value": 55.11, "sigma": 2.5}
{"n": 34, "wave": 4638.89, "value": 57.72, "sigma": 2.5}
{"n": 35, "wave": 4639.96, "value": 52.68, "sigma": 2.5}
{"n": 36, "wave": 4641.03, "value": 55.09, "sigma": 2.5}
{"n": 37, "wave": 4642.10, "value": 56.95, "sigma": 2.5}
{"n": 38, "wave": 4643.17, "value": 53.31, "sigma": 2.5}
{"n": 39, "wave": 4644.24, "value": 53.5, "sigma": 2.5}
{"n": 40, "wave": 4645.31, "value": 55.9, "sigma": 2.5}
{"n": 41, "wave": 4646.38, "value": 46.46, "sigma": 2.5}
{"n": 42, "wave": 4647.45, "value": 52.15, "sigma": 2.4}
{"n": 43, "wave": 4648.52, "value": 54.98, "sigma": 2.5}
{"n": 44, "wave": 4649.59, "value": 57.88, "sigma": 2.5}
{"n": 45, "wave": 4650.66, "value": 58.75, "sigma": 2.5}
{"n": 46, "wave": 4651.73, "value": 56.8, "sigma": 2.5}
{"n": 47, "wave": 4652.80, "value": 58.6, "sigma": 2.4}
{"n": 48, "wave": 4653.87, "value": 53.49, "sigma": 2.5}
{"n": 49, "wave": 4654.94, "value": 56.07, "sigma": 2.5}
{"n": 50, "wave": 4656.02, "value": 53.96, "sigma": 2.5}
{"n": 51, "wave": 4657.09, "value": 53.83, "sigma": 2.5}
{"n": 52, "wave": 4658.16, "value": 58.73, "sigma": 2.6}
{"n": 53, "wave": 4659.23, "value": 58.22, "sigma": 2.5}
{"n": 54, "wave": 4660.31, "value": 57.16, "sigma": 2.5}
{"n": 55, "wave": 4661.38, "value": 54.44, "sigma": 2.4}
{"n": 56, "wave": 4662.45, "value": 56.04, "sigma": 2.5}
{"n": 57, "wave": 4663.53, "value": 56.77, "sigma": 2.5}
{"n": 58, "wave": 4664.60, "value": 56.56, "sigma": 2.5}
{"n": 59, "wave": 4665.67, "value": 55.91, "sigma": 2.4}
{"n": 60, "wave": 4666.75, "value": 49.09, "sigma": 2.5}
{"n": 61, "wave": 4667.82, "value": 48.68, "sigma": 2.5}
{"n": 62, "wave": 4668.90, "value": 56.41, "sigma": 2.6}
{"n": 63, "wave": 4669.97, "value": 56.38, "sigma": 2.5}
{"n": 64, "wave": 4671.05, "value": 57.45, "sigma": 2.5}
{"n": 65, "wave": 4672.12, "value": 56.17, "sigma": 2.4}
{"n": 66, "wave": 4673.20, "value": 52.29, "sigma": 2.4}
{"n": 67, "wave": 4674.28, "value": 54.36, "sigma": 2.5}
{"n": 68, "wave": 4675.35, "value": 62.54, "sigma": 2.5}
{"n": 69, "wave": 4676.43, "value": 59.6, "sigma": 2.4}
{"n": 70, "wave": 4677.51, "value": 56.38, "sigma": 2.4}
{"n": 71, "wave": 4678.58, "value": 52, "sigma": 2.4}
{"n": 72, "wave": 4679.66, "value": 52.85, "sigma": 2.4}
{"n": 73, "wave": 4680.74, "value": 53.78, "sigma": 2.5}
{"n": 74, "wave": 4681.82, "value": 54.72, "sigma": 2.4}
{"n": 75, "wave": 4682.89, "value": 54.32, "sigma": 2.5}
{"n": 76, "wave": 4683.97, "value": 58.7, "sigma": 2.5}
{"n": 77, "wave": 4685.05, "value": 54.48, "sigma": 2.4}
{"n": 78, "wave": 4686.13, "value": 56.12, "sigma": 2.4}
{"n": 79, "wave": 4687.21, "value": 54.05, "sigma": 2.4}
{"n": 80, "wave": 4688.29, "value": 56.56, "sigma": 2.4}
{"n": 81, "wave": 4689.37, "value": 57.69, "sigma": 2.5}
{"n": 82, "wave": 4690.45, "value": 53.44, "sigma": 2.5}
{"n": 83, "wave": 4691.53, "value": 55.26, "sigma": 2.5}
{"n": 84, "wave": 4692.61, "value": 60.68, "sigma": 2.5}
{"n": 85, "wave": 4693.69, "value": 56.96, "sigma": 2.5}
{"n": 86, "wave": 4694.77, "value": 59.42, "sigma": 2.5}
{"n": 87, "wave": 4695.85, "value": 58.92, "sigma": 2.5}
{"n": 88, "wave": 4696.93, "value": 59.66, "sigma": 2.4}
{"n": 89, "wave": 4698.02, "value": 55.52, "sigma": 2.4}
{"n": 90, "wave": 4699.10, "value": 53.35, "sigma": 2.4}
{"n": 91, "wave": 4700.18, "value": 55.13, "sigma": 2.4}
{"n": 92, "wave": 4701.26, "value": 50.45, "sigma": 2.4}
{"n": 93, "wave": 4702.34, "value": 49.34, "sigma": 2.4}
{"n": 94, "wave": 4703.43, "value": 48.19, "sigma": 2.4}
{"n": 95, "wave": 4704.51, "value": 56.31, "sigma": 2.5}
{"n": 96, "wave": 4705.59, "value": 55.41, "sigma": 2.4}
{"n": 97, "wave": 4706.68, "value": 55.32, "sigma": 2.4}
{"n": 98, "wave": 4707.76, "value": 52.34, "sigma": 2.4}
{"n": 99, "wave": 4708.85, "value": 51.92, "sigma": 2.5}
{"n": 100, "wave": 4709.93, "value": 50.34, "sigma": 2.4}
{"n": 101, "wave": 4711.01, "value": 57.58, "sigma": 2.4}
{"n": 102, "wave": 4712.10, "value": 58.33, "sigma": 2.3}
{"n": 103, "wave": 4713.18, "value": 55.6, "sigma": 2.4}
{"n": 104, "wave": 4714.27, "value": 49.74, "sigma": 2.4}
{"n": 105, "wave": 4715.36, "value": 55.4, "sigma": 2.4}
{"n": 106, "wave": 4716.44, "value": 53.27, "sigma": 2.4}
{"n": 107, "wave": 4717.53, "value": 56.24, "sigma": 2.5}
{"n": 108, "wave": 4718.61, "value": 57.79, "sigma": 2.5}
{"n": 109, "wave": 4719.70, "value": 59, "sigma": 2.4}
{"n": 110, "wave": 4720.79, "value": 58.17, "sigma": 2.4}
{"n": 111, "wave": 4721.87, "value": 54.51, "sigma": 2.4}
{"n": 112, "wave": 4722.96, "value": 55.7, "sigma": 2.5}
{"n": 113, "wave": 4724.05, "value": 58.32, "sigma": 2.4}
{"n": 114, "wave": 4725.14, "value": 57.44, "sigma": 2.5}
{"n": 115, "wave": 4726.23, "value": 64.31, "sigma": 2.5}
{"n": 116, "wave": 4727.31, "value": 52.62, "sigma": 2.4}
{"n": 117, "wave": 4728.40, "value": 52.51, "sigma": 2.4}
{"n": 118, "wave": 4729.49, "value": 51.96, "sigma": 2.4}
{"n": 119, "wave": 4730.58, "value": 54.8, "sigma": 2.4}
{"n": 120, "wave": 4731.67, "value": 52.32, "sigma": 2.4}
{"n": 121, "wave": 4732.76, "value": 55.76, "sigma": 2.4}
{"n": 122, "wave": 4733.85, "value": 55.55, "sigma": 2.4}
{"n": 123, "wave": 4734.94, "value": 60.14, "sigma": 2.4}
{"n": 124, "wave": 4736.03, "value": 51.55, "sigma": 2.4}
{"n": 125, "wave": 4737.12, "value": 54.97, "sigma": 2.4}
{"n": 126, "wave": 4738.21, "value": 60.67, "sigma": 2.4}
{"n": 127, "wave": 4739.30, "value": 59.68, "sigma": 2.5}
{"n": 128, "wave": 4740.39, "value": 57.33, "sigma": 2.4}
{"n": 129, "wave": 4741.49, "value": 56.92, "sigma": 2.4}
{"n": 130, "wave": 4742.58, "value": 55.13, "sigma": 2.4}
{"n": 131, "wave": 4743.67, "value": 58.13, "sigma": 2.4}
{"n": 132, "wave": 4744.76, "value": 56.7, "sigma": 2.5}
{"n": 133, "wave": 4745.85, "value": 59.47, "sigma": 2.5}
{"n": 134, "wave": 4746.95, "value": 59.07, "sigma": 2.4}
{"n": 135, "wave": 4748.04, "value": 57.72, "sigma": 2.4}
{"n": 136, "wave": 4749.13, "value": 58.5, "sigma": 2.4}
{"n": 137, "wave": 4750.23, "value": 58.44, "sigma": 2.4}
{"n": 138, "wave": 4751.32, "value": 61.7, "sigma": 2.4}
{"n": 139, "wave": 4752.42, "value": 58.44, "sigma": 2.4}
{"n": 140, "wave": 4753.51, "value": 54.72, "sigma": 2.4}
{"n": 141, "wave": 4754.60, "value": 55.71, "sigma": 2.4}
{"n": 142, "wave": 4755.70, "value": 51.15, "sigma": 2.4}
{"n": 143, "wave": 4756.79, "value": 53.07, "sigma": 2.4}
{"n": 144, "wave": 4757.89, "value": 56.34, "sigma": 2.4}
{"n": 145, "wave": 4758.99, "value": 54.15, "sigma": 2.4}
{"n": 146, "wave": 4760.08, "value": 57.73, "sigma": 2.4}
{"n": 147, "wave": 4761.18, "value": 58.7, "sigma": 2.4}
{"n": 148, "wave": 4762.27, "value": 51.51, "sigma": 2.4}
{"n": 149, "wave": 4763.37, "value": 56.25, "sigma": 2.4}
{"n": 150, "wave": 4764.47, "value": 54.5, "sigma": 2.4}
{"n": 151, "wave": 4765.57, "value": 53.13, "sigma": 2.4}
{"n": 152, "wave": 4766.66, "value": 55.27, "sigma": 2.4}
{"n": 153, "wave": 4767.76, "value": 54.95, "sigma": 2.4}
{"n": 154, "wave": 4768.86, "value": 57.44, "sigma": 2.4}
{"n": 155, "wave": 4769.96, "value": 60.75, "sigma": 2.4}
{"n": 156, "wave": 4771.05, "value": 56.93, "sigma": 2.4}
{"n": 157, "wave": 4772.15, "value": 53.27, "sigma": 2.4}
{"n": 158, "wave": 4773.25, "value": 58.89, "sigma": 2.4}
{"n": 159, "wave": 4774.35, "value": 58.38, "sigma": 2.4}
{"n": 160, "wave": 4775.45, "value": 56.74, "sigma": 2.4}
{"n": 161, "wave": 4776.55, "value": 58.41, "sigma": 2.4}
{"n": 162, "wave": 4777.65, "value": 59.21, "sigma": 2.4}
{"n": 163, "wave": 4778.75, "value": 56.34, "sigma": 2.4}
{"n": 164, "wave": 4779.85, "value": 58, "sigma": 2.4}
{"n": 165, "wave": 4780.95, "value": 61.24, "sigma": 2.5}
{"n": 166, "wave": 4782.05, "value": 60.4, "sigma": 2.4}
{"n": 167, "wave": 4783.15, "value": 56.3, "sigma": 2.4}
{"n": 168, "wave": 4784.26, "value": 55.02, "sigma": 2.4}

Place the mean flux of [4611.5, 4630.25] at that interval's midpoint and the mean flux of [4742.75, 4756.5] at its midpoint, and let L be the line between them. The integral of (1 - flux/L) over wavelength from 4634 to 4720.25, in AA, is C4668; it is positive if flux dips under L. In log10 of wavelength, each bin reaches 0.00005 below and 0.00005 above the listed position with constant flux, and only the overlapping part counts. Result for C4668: 2.0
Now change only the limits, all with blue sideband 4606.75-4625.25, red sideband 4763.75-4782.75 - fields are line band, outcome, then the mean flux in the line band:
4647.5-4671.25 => 0.5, 55.6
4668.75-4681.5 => 0.2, 55.8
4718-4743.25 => 0.3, 56.4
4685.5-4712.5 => 0.9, 55.1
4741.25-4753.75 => -0.2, 58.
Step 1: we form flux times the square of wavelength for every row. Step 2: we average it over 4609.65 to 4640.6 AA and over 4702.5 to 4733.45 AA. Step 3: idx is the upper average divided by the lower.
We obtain 1.0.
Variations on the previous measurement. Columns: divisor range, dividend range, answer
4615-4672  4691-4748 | 1.03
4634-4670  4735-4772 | 1.07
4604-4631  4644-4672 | 0.99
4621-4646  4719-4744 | 1.04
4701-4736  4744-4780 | 1.05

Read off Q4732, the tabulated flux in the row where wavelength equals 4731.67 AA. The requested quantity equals 52.32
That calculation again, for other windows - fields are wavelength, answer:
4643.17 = 53.31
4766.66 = 55.27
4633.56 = 58.66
